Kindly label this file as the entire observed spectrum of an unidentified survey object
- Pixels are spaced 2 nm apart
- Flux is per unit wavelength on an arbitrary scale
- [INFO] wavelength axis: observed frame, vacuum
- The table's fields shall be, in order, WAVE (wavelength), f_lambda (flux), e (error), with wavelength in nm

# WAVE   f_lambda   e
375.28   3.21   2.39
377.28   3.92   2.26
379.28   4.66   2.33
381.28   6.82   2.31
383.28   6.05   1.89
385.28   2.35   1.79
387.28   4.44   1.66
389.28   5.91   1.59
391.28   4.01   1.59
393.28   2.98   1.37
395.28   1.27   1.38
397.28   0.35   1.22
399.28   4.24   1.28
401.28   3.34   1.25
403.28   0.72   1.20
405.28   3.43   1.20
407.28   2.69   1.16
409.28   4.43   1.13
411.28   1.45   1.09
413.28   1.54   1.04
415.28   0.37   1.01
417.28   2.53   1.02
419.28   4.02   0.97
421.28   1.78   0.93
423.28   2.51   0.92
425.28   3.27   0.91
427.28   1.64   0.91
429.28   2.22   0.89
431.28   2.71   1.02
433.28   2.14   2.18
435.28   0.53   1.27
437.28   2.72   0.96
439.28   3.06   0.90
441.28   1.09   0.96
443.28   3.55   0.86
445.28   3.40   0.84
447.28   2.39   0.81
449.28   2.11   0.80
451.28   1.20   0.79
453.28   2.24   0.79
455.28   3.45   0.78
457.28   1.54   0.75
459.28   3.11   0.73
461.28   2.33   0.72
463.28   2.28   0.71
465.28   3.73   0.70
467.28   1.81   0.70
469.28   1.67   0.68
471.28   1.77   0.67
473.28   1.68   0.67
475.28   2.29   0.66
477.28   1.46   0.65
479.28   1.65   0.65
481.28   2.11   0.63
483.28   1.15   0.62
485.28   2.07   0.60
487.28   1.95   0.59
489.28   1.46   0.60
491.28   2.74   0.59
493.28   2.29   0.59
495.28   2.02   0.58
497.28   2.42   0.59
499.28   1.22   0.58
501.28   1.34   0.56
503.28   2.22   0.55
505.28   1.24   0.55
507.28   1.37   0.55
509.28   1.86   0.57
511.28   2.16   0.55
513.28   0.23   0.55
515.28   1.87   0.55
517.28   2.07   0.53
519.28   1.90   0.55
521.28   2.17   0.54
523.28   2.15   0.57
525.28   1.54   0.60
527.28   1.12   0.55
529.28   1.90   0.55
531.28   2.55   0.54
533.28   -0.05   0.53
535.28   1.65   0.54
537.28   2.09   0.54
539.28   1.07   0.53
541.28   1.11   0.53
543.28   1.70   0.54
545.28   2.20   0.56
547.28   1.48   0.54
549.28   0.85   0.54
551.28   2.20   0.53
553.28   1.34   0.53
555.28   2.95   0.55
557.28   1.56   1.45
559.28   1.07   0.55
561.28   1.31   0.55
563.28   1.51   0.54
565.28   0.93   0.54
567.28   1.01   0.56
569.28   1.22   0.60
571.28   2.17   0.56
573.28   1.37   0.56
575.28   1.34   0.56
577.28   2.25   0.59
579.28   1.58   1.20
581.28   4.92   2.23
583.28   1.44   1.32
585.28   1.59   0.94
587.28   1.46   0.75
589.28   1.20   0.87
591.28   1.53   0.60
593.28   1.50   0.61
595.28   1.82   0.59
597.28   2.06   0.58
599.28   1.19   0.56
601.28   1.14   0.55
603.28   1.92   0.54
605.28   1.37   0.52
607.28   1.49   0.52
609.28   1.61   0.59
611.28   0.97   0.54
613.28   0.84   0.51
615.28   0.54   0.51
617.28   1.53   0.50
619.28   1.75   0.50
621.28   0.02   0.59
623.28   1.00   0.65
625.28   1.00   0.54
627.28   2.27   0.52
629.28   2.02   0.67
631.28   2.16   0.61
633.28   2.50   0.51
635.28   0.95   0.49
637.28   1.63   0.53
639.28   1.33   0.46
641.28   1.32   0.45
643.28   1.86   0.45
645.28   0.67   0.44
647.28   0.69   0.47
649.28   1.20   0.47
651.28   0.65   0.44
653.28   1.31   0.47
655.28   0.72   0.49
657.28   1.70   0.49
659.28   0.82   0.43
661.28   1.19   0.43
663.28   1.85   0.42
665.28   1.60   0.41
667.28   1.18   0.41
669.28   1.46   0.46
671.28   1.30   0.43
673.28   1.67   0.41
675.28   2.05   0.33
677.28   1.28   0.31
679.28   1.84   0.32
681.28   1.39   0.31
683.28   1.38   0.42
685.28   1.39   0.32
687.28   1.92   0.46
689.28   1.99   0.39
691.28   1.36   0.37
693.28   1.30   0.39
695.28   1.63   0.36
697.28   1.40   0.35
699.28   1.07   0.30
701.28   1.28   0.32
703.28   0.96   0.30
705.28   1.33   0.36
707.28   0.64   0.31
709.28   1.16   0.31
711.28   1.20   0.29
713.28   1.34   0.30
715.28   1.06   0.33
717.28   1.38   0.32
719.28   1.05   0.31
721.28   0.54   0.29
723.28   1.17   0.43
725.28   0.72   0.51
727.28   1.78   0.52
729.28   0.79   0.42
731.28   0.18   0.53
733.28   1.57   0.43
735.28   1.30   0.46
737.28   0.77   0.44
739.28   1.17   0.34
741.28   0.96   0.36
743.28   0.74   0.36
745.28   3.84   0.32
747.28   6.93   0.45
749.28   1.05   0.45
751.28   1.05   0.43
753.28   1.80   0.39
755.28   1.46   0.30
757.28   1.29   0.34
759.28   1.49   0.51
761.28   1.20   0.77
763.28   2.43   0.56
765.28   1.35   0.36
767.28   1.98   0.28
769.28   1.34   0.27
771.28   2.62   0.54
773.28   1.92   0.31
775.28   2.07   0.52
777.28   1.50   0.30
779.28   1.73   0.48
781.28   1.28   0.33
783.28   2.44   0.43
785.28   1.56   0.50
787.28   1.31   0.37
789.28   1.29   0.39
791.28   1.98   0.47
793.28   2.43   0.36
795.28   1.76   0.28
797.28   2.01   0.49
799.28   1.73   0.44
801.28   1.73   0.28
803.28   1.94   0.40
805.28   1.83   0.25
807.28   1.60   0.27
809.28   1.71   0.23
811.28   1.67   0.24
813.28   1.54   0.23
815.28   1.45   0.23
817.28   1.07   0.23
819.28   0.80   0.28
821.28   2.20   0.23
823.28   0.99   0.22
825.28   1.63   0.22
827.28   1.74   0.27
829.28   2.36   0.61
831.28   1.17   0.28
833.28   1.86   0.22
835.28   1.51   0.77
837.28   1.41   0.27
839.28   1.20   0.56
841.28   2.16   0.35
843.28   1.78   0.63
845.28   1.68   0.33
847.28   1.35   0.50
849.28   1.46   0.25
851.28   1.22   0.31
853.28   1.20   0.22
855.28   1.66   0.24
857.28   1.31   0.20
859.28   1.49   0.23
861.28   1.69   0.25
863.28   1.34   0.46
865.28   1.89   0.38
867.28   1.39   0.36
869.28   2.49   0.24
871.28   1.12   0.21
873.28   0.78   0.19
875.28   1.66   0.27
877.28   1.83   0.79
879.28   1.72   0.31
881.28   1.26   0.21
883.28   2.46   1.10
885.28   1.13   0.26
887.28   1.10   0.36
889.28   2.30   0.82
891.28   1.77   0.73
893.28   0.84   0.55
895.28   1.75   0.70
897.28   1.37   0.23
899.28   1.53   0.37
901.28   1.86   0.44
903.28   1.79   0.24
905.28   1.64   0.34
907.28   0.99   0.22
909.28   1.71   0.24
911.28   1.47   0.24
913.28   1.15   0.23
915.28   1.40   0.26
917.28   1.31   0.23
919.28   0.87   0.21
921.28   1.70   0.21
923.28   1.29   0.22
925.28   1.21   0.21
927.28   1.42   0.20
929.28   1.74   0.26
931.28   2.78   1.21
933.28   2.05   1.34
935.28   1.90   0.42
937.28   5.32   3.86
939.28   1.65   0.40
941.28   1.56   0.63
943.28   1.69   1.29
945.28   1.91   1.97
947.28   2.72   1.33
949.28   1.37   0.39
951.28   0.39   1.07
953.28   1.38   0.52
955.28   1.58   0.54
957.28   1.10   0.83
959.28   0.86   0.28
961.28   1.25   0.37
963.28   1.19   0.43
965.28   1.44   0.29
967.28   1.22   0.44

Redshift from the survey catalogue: 1.002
